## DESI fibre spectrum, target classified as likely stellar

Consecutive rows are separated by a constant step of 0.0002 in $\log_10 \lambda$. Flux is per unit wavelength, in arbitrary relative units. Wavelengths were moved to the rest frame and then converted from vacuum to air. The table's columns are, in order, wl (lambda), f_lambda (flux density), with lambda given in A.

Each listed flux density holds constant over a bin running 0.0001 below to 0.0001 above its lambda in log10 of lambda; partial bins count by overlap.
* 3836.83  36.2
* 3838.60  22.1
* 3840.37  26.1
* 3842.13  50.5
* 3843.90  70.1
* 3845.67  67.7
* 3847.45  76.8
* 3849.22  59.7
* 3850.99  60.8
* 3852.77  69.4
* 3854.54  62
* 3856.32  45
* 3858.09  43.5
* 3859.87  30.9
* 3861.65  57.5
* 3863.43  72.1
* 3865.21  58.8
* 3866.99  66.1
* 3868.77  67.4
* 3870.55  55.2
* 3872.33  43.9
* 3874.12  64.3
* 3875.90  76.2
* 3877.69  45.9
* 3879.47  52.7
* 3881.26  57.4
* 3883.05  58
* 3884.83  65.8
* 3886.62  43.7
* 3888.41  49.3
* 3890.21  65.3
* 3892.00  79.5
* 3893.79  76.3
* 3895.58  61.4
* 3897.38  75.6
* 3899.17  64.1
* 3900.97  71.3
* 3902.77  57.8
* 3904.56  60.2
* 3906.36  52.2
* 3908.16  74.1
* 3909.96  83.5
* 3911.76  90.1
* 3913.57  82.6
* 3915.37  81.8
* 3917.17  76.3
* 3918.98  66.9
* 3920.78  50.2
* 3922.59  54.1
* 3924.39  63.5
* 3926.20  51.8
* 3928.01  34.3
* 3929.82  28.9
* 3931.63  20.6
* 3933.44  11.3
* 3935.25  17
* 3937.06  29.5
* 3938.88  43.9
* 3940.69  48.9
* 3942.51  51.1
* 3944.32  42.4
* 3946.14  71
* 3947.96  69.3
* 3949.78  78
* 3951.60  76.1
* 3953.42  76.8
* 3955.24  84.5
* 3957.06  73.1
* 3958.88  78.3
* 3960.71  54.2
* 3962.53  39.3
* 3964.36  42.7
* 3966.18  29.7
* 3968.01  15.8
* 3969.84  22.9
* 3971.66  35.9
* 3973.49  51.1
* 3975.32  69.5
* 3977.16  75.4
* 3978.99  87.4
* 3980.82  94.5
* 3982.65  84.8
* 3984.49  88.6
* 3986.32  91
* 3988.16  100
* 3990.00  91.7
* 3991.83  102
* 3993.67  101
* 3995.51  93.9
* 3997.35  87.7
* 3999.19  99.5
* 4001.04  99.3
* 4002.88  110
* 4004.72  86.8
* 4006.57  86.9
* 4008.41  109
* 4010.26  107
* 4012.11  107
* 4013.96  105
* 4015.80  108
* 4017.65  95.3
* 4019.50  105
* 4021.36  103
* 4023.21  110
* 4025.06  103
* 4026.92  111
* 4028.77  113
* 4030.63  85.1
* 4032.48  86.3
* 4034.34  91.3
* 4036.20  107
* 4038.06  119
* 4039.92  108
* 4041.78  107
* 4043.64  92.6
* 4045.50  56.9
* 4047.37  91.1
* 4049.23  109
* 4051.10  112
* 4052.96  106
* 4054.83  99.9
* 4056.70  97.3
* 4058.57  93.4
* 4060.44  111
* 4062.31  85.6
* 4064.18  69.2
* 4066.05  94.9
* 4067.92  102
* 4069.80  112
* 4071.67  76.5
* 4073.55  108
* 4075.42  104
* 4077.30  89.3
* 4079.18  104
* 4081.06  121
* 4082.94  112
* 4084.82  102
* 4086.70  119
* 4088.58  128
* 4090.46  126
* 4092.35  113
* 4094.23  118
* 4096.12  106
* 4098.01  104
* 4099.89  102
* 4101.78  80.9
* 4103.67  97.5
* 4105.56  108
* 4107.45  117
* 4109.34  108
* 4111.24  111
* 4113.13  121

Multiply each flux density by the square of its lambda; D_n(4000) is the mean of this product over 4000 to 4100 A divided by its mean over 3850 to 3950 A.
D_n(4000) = 1.9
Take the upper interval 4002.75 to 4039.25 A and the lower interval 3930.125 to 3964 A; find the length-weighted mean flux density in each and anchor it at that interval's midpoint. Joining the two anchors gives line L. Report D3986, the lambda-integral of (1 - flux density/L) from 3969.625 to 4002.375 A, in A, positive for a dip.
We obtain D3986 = -1.6 A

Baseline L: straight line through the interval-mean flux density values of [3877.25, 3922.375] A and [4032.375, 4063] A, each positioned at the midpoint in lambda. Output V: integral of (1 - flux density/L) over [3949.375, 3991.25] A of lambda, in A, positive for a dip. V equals 7.5 A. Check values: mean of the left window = 65.7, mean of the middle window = 67.2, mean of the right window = 98.8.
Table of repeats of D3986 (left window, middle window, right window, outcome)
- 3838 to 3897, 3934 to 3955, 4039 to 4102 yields 5.6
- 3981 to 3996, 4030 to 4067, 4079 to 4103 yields 2.7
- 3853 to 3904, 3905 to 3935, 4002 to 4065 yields 5.5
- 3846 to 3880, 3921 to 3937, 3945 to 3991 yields 7.1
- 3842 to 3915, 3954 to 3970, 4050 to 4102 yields 5.8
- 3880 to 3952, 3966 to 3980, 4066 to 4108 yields 4.7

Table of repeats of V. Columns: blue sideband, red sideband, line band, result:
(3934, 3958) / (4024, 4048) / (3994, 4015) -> -3.9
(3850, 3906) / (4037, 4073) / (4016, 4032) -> -2.2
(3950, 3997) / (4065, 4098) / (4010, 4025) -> -3.3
